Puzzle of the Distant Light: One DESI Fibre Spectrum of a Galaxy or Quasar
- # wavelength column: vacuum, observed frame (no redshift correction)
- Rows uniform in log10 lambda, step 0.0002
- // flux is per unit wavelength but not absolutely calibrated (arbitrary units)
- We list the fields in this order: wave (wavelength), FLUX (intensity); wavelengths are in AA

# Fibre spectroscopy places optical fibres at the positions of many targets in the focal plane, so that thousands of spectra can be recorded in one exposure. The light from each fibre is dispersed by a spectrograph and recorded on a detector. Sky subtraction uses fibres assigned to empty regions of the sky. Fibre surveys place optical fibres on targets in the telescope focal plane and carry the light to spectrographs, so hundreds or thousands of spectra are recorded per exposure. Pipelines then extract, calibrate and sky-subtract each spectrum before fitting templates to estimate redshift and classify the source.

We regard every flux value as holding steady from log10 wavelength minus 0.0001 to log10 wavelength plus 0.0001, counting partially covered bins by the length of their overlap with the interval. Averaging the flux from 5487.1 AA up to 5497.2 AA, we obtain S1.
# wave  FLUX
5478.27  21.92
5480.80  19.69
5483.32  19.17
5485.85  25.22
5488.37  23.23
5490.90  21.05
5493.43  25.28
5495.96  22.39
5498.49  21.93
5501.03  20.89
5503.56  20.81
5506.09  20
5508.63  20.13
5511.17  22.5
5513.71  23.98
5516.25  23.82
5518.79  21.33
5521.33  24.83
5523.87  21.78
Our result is 23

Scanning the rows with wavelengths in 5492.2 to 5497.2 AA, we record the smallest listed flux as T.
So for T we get 22.39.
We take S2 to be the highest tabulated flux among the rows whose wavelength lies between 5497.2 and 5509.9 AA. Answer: 21.93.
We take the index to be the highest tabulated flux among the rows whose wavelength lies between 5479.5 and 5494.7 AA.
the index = 25.28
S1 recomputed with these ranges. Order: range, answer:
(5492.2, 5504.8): 22.3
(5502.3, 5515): 21.5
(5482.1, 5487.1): 22.2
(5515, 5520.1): 22.6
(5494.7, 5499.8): 22.1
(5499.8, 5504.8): 20.9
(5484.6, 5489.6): 24.3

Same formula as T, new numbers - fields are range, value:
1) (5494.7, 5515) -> 20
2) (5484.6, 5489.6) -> 23.23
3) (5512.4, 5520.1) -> 21.33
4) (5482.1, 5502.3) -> 19.17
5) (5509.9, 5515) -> 22.5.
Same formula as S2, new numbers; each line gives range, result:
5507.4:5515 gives 23.98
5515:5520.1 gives 23.82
